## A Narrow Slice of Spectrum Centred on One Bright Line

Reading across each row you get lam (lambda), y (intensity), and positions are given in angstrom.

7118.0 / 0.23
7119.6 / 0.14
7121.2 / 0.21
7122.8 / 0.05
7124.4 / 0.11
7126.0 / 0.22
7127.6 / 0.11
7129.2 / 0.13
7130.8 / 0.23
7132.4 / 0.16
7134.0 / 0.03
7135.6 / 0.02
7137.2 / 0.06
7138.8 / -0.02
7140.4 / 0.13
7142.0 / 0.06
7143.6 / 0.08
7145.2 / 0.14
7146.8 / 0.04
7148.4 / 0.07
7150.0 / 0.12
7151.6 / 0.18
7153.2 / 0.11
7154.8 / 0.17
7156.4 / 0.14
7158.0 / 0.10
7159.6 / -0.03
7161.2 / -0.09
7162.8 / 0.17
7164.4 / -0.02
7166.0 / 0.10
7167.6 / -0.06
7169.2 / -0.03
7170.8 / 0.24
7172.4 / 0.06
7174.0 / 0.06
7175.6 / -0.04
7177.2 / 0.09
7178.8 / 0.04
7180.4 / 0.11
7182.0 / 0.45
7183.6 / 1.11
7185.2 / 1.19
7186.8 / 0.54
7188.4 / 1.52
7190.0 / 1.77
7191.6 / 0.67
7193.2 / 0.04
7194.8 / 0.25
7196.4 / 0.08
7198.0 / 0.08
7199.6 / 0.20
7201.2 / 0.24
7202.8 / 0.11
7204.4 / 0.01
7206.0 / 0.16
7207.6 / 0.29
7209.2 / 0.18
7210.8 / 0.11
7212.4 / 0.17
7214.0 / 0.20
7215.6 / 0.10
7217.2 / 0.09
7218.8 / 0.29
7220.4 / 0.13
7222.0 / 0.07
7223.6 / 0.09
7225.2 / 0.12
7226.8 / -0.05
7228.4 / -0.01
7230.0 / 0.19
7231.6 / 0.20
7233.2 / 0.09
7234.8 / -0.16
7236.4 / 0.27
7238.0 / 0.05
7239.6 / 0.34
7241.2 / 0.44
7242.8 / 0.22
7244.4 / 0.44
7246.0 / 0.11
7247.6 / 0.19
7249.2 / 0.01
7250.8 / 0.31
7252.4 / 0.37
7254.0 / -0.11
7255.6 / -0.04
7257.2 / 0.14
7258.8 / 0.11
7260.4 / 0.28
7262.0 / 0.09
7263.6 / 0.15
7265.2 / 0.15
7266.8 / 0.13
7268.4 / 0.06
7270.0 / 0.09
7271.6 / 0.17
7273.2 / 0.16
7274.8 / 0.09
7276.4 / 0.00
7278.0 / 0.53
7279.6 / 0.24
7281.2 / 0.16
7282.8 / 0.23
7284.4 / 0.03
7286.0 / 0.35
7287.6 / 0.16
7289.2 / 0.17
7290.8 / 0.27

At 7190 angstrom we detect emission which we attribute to [O II] 3727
